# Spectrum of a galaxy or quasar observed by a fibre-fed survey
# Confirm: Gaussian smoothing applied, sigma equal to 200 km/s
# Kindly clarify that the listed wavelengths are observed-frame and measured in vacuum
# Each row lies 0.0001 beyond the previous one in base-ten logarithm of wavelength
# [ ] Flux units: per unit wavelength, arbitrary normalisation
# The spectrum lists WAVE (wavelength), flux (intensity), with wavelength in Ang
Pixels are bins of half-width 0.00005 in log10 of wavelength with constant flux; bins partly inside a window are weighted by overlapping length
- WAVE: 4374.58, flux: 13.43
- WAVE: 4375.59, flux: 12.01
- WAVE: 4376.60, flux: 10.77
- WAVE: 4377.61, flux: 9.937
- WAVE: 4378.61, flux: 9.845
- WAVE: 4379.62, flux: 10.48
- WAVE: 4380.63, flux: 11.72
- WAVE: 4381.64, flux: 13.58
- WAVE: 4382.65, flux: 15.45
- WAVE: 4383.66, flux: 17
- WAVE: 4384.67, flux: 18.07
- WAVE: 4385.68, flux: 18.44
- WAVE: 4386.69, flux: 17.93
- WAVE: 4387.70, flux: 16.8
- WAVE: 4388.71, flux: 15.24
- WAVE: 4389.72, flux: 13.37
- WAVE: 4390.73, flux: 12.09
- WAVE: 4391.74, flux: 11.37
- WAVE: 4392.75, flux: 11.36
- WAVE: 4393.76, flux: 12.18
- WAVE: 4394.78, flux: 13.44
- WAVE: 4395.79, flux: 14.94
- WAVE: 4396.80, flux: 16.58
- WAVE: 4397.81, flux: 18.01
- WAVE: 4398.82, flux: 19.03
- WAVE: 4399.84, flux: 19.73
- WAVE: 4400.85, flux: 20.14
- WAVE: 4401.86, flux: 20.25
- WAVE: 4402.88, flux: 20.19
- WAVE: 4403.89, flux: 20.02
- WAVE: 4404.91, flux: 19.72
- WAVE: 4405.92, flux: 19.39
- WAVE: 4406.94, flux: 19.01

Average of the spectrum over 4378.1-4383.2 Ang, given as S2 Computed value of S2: 12.3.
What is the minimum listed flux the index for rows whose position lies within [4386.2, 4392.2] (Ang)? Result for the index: 11.37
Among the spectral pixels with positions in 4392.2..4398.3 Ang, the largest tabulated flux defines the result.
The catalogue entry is 18.01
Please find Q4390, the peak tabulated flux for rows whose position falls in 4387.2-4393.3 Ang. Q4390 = 16.8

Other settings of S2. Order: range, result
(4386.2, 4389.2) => 16.7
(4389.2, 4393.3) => 12.1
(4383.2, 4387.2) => 17.9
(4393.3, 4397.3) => 14.3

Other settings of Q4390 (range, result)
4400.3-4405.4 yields 20.25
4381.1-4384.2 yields 17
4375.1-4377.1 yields 12.01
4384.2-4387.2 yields 18.44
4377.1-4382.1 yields 13.58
